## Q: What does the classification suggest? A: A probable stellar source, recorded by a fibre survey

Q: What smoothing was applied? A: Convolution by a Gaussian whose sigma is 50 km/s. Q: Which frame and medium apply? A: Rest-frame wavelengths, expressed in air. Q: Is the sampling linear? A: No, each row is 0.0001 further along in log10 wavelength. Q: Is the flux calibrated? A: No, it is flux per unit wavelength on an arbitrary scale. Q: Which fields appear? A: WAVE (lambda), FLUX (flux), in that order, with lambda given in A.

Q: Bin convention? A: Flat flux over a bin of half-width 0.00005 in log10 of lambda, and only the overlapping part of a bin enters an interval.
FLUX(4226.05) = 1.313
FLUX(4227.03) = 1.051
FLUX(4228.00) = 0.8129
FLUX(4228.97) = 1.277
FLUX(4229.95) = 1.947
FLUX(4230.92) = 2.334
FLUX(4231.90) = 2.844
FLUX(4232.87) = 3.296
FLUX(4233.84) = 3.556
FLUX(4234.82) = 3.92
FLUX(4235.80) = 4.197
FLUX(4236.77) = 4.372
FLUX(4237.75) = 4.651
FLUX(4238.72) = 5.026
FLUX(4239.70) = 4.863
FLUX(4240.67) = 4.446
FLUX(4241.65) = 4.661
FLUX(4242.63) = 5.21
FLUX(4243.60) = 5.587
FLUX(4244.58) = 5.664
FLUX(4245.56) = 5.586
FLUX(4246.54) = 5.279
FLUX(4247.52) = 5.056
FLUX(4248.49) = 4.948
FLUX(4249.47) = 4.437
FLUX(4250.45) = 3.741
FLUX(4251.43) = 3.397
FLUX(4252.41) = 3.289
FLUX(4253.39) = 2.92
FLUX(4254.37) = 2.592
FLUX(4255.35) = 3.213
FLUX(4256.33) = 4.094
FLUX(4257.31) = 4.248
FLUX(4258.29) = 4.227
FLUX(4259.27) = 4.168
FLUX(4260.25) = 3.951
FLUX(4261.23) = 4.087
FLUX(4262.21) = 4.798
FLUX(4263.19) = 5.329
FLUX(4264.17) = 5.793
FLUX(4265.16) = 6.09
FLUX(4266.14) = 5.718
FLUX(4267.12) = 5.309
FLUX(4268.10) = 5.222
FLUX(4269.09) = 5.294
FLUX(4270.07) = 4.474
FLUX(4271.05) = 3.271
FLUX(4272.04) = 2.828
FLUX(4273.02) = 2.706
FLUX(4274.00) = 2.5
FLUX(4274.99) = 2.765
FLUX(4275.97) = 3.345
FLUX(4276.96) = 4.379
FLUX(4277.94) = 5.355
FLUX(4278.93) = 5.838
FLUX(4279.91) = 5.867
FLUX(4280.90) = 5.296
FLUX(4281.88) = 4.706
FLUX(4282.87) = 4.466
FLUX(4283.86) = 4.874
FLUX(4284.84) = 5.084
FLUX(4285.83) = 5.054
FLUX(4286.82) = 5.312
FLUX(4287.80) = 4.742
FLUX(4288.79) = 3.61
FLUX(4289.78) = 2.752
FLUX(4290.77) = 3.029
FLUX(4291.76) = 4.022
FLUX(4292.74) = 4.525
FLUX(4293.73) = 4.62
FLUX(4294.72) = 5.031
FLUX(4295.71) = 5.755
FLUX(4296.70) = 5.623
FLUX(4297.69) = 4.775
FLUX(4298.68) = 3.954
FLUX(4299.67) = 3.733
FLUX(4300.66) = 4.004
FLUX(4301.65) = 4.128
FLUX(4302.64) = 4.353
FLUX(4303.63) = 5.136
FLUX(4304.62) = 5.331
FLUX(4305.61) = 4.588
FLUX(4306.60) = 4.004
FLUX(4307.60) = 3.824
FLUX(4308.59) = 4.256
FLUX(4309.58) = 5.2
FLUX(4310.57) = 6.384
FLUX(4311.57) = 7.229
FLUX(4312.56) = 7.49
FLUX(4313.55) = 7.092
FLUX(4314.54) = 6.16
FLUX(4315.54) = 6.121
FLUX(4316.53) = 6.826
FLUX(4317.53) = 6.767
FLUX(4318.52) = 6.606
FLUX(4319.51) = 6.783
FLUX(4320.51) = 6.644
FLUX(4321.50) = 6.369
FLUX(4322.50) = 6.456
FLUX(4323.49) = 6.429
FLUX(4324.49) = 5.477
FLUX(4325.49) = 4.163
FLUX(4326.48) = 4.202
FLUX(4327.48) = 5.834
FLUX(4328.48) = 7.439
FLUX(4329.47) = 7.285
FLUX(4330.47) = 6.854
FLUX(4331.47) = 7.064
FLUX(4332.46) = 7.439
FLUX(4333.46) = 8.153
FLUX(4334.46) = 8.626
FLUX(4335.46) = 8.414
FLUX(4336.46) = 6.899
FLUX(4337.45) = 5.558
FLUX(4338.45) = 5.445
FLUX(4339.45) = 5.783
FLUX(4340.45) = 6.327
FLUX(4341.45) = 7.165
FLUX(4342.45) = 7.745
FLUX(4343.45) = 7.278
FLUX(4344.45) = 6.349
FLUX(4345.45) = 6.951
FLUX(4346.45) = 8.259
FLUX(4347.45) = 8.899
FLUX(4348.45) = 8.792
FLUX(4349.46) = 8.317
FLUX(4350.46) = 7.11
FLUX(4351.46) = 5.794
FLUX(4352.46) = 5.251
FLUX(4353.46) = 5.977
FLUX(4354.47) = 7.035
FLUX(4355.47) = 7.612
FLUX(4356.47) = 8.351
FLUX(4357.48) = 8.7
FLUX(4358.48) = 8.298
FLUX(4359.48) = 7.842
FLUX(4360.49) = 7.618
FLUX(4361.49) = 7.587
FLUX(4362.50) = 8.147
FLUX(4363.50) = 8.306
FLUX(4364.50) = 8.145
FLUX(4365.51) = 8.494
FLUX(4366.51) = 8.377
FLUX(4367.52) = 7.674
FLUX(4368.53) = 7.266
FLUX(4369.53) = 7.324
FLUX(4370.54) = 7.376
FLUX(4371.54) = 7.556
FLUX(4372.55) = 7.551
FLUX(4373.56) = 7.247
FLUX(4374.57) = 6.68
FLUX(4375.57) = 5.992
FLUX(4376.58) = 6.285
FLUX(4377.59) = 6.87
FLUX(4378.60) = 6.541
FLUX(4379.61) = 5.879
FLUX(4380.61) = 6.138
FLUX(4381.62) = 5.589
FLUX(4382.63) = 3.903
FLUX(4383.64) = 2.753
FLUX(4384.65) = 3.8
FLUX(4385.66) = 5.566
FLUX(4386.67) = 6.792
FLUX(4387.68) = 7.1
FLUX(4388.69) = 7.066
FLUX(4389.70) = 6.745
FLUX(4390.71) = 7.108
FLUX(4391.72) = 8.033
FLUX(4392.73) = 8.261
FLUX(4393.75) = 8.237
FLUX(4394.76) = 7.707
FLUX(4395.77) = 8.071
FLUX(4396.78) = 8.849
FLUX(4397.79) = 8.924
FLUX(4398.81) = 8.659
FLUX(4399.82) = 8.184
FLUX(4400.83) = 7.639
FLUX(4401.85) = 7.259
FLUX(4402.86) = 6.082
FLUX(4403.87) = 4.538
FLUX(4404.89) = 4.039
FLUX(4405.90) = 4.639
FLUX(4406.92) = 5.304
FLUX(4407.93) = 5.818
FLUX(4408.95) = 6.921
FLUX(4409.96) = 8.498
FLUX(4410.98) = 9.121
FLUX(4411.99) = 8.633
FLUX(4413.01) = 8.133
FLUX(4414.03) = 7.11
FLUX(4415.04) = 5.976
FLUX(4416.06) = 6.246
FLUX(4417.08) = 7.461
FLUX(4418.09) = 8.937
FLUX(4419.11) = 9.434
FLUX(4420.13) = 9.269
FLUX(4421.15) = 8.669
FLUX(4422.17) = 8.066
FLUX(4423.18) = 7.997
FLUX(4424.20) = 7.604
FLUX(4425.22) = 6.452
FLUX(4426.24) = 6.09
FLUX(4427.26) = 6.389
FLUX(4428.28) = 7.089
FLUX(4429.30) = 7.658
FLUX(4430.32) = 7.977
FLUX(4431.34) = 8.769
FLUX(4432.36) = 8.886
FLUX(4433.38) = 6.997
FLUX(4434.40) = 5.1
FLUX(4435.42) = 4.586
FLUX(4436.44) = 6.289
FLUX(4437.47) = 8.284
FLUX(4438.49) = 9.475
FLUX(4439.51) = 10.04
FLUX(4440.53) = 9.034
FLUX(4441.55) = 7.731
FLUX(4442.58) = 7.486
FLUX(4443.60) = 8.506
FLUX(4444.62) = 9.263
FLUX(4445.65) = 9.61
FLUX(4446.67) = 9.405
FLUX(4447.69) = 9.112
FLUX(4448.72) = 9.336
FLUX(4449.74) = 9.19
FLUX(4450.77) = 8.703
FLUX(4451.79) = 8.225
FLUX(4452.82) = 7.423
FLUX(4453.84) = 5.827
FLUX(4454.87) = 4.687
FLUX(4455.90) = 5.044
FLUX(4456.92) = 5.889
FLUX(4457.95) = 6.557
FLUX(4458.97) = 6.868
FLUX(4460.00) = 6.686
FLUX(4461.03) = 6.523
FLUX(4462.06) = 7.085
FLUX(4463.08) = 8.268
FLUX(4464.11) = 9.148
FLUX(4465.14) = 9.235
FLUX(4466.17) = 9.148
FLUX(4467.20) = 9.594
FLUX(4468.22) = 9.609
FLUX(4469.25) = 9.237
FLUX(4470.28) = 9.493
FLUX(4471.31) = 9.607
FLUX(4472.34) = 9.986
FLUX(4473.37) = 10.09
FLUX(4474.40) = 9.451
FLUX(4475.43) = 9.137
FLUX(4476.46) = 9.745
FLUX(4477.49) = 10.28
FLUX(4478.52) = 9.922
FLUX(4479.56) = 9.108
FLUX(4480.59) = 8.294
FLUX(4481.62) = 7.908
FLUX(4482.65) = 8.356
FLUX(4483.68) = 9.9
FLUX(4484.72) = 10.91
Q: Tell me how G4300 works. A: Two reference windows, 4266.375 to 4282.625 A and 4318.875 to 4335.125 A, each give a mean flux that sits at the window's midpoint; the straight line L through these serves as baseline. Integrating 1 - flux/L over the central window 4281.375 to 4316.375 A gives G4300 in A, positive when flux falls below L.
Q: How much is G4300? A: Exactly 3.22 A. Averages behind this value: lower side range 4.35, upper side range 6.59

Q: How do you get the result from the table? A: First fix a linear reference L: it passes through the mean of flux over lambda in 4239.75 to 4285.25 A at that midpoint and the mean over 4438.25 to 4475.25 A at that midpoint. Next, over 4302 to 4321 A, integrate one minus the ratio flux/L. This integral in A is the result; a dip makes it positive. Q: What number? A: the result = -1.2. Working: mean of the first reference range 4.48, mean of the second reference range 8.35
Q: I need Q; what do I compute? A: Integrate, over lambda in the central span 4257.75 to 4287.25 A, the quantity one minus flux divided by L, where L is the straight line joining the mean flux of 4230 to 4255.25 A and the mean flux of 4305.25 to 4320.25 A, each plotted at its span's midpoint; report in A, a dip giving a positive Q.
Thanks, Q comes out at 2.0 A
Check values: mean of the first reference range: 4.18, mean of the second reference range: 5.98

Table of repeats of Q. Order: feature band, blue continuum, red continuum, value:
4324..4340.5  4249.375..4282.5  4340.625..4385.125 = -0.93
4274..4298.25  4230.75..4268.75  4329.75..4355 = 4.02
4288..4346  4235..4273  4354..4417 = -0.25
